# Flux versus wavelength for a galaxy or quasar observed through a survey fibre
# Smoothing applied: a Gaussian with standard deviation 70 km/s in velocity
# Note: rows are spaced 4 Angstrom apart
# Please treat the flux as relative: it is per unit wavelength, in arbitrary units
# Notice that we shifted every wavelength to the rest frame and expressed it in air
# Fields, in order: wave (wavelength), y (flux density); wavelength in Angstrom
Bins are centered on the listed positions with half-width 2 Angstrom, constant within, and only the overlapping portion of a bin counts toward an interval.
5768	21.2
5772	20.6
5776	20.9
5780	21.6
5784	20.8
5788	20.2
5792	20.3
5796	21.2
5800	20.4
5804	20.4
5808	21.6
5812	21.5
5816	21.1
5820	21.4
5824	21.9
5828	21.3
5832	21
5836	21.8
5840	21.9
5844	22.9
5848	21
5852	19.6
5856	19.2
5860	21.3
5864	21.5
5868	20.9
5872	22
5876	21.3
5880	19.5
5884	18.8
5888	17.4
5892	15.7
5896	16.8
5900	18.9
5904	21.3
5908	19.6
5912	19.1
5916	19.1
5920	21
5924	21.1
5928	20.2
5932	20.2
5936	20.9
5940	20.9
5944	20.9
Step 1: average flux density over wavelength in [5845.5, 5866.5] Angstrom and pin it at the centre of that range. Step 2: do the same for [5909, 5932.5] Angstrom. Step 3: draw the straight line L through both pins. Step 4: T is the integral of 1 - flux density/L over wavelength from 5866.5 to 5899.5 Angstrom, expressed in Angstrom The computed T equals 2.2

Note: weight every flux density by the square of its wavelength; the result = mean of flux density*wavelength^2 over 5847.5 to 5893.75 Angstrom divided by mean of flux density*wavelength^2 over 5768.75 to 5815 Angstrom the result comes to 1.0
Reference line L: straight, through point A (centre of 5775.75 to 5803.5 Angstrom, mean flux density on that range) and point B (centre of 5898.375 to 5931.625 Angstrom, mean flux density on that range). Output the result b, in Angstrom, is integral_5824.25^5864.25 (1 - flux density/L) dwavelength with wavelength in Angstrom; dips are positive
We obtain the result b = -1.4 Angstrom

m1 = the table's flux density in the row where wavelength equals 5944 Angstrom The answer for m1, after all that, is 20.9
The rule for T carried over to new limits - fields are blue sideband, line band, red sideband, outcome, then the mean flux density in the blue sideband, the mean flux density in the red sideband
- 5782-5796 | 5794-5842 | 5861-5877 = -1.0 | 20.5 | 21.4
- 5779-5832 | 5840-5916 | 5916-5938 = 3.2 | 21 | 20.5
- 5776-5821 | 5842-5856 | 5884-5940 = -0.4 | 20.9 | 19.4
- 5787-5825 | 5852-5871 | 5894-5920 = -0.6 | 21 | 19.3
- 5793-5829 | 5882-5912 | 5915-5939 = 3.3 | 21.2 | 20.5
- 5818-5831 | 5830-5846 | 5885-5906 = -0.8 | 21.5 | 18.1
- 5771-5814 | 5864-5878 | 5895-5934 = -0.9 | 20.9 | 19.8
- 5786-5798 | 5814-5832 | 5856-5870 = -0.6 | 20.6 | 20.9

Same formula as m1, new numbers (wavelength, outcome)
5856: 19.2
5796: 21.2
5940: 20.9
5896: 16.8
